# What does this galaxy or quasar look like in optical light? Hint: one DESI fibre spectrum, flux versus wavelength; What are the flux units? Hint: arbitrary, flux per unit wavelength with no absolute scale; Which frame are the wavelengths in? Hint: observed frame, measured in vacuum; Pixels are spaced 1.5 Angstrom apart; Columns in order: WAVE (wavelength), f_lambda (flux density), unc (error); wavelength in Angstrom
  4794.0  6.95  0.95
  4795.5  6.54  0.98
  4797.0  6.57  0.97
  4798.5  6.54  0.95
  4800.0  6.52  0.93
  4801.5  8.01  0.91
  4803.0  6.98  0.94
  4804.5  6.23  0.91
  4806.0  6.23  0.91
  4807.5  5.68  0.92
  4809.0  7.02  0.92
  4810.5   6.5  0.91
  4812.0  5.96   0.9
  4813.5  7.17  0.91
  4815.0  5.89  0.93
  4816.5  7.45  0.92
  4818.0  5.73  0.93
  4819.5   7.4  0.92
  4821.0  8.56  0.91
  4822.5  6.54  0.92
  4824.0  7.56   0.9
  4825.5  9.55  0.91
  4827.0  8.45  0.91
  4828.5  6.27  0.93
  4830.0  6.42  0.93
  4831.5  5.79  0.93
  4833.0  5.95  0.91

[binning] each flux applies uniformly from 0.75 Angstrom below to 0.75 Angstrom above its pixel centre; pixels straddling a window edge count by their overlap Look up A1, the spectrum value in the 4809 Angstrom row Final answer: 7.02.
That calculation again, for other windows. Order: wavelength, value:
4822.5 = 6.54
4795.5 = 6.54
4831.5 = 5.79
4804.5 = 6.23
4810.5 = 6.5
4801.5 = 8.01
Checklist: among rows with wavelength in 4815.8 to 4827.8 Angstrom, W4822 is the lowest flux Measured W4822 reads 5.73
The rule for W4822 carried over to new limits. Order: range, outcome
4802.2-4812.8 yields 5.68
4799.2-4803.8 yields 6.52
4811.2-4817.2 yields 5.89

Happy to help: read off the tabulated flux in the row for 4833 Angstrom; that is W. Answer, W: 5.95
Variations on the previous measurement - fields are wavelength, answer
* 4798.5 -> 6.54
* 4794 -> 6.95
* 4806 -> 6.23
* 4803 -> 6.98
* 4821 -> 8.56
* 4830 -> 6.42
